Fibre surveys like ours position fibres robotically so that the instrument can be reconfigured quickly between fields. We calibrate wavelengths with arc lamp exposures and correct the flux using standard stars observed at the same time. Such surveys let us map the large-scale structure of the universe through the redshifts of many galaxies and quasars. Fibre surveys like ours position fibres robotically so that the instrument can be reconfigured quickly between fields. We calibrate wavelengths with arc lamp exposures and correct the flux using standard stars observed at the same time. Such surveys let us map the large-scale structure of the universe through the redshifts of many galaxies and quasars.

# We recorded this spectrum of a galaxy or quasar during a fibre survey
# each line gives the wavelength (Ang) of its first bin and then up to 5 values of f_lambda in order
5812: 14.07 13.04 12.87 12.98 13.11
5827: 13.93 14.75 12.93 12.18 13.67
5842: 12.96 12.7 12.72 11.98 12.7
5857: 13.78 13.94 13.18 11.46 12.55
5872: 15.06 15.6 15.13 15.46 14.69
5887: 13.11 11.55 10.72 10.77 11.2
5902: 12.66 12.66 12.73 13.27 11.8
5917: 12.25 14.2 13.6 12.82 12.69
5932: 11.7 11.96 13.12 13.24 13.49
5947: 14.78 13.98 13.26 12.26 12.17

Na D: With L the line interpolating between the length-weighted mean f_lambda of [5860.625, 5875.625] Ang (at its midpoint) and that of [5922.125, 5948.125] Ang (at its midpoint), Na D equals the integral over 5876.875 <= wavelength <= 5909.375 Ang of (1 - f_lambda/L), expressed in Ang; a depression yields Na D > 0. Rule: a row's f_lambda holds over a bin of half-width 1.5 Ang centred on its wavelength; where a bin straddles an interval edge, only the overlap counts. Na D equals 1.3 Ang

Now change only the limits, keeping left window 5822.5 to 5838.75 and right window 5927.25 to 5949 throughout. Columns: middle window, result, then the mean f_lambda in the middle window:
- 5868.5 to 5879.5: -1.3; 14.8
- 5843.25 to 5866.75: 0.8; 12.9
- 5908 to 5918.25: 0.5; 12.5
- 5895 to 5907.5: 1.2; 11.9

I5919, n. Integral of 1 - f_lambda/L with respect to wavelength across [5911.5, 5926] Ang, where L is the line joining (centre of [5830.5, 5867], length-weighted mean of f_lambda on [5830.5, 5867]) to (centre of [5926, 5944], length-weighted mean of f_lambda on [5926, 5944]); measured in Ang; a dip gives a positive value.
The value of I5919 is -0.3 Ang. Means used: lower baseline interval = 12.9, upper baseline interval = 12.6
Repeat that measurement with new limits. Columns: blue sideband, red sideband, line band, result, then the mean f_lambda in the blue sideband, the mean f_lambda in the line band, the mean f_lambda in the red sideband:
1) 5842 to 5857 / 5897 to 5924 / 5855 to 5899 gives -2.08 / 12.7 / 13.3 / 12.7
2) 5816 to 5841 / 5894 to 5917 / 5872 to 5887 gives -2.96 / 13.3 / 15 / 12.1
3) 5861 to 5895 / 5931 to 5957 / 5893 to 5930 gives 2.27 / 13.5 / 12.5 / 13.1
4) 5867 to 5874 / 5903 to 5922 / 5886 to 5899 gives 1.80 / 13.8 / 11.4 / 12.8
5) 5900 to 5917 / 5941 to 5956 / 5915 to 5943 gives 0.58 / 12.5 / 12.8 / 13.7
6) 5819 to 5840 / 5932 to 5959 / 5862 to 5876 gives -0.26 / 13.3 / 13.5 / 13.1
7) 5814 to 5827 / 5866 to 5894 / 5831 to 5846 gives 0.37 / 13.1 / 13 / 13.7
